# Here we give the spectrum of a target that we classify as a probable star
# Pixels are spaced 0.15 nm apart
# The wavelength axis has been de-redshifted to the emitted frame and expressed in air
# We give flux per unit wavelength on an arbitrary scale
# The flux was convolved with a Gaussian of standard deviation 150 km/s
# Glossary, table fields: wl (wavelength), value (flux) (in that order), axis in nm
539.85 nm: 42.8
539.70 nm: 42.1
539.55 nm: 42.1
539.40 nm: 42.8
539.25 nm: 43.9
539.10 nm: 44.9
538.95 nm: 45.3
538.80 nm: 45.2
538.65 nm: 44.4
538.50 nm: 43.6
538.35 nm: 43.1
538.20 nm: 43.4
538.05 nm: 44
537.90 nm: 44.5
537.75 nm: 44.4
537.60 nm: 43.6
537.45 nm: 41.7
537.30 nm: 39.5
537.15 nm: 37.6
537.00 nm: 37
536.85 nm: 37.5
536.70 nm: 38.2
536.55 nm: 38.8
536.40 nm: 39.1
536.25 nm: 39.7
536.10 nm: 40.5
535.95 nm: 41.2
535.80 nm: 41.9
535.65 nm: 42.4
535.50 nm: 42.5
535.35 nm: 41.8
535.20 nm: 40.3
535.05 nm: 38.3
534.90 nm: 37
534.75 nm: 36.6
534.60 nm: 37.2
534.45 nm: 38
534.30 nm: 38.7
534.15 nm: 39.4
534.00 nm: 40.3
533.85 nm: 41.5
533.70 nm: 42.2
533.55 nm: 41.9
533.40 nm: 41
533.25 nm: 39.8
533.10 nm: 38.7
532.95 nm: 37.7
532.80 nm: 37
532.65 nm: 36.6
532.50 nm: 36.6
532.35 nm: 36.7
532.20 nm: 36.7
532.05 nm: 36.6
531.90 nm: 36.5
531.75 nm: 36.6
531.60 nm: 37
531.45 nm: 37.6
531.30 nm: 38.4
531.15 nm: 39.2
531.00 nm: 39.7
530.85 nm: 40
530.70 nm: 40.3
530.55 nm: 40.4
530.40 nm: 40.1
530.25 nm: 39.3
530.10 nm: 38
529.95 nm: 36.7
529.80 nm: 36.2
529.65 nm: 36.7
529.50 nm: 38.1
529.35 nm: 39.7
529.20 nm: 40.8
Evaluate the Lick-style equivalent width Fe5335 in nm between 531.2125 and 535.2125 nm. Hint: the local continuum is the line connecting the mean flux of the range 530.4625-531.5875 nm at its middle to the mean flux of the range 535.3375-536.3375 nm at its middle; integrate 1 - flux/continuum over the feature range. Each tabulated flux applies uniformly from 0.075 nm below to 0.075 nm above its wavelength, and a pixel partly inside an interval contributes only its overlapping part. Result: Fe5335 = 0.19 nm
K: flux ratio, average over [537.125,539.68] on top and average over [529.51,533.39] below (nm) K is 1.14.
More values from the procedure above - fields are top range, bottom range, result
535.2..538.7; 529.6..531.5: 1.07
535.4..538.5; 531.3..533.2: 1.11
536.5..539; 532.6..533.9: 1.06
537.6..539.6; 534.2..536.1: 1.11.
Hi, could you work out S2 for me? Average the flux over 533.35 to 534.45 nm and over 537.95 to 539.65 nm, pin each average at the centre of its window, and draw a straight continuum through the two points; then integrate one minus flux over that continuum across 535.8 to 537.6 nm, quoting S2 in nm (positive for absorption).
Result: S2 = 0.13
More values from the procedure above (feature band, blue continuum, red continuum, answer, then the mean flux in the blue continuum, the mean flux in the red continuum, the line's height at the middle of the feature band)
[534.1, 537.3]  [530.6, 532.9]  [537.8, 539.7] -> 0.15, 37.7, 43.9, 41.2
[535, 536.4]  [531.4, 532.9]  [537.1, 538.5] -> -0.02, 36.8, 42.6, 40.4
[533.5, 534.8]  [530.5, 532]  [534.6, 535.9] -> 0.00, 38.5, 40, 39.6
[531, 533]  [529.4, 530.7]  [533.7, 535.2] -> 0.07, 38.3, 38.8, 38.6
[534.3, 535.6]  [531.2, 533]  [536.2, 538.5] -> 0.00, 37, 40.9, 39.1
